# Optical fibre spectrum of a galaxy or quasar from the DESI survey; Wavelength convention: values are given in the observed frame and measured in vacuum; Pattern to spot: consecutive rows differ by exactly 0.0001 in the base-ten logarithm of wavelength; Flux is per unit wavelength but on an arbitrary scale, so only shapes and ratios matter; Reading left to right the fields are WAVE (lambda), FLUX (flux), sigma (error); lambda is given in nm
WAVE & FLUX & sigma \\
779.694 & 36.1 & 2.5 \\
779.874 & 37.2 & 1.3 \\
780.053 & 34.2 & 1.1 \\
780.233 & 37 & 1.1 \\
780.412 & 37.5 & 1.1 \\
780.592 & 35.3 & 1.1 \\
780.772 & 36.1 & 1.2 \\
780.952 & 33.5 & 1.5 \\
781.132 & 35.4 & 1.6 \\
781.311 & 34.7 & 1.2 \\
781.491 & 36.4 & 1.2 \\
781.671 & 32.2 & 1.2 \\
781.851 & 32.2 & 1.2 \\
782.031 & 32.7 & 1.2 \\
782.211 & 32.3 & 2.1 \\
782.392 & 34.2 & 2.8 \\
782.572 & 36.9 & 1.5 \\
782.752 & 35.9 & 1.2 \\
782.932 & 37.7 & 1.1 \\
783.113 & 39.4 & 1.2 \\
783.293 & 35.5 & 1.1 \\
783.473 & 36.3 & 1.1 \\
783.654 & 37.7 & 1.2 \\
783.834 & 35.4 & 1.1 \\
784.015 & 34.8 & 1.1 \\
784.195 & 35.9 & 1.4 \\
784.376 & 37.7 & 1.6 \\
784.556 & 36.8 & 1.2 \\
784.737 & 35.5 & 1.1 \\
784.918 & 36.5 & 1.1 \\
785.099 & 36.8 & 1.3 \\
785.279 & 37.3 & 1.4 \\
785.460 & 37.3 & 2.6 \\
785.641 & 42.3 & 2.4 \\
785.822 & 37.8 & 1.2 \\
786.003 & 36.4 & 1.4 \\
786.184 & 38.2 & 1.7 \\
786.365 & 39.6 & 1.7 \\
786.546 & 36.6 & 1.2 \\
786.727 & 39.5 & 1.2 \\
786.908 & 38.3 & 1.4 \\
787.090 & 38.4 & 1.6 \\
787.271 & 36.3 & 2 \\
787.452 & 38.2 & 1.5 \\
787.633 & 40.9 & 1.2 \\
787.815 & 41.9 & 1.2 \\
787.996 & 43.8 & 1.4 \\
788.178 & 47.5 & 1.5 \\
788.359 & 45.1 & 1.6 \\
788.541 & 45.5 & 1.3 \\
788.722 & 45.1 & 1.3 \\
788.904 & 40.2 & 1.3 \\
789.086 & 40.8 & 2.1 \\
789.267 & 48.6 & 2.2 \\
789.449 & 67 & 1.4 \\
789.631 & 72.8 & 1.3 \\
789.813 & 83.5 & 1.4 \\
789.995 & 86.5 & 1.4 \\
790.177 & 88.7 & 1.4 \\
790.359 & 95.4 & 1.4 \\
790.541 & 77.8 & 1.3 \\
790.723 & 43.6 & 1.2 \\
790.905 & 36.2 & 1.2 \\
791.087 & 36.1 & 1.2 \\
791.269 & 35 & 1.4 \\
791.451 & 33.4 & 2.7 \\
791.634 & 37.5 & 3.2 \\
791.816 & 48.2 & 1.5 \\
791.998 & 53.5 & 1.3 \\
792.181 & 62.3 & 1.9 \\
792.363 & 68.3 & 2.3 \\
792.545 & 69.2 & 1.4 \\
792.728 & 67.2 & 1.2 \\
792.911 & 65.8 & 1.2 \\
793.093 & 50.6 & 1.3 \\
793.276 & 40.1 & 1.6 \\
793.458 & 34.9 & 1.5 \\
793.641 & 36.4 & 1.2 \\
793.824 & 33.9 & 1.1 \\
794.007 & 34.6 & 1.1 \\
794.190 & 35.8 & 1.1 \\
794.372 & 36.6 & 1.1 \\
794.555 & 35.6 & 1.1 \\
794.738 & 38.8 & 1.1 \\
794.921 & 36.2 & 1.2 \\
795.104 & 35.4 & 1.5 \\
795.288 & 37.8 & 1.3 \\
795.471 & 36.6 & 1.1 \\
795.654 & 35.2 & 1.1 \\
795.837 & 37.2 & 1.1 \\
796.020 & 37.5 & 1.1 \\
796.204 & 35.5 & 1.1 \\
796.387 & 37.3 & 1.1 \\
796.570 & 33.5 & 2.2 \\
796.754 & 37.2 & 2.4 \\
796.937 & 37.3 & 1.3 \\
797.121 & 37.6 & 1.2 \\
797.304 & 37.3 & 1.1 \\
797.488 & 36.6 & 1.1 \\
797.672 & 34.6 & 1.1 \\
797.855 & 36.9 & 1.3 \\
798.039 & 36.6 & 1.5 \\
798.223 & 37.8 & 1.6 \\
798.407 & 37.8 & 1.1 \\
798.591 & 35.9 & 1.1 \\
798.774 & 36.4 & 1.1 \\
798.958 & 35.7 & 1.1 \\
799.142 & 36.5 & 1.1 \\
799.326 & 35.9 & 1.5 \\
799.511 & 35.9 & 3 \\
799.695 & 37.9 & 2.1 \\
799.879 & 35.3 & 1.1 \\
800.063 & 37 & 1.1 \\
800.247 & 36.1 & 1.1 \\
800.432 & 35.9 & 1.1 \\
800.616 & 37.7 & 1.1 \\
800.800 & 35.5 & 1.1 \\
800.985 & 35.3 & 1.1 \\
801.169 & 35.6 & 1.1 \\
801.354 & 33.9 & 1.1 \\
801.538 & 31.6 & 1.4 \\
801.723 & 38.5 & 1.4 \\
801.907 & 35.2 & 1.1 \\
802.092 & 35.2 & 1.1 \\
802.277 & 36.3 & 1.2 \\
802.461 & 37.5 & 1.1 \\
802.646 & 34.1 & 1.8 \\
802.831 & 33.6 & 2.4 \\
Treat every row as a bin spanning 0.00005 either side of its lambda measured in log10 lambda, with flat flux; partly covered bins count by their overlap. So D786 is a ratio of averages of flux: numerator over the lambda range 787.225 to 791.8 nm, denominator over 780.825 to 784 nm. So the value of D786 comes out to 1.49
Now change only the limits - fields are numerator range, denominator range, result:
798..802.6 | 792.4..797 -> 0.88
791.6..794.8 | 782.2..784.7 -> 1.31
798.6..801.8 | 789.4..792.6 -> 0.59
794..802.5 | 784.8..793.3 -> 0.73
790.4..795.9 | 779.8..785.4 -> 1.25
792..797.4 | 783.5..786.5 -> 1.14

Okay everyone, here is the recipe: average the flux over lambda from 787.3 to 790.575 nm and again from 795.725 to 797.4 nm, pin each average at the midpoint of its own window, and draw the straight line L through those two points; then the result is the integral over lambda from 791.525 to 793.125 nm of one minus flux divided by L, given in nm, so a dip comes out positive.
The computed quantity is -0.33 nm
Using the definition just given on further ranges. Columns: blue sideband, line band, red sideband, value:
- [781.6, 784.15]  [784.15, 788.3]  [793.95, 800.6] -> -0.37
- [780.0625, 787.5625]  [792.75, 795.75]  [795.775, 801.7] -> -0.28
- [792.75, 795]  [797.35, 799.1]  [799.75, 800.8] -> 0.06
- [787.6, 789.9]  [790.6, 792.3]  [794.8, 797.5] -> 0.06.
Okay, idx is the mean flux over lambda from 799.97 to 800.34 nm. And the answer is 36.5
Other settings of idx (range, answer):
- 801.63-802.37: 36.3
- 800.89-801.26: 35.4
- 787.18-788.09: 40.2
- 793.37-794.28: 35.1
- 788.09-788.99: 44.7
